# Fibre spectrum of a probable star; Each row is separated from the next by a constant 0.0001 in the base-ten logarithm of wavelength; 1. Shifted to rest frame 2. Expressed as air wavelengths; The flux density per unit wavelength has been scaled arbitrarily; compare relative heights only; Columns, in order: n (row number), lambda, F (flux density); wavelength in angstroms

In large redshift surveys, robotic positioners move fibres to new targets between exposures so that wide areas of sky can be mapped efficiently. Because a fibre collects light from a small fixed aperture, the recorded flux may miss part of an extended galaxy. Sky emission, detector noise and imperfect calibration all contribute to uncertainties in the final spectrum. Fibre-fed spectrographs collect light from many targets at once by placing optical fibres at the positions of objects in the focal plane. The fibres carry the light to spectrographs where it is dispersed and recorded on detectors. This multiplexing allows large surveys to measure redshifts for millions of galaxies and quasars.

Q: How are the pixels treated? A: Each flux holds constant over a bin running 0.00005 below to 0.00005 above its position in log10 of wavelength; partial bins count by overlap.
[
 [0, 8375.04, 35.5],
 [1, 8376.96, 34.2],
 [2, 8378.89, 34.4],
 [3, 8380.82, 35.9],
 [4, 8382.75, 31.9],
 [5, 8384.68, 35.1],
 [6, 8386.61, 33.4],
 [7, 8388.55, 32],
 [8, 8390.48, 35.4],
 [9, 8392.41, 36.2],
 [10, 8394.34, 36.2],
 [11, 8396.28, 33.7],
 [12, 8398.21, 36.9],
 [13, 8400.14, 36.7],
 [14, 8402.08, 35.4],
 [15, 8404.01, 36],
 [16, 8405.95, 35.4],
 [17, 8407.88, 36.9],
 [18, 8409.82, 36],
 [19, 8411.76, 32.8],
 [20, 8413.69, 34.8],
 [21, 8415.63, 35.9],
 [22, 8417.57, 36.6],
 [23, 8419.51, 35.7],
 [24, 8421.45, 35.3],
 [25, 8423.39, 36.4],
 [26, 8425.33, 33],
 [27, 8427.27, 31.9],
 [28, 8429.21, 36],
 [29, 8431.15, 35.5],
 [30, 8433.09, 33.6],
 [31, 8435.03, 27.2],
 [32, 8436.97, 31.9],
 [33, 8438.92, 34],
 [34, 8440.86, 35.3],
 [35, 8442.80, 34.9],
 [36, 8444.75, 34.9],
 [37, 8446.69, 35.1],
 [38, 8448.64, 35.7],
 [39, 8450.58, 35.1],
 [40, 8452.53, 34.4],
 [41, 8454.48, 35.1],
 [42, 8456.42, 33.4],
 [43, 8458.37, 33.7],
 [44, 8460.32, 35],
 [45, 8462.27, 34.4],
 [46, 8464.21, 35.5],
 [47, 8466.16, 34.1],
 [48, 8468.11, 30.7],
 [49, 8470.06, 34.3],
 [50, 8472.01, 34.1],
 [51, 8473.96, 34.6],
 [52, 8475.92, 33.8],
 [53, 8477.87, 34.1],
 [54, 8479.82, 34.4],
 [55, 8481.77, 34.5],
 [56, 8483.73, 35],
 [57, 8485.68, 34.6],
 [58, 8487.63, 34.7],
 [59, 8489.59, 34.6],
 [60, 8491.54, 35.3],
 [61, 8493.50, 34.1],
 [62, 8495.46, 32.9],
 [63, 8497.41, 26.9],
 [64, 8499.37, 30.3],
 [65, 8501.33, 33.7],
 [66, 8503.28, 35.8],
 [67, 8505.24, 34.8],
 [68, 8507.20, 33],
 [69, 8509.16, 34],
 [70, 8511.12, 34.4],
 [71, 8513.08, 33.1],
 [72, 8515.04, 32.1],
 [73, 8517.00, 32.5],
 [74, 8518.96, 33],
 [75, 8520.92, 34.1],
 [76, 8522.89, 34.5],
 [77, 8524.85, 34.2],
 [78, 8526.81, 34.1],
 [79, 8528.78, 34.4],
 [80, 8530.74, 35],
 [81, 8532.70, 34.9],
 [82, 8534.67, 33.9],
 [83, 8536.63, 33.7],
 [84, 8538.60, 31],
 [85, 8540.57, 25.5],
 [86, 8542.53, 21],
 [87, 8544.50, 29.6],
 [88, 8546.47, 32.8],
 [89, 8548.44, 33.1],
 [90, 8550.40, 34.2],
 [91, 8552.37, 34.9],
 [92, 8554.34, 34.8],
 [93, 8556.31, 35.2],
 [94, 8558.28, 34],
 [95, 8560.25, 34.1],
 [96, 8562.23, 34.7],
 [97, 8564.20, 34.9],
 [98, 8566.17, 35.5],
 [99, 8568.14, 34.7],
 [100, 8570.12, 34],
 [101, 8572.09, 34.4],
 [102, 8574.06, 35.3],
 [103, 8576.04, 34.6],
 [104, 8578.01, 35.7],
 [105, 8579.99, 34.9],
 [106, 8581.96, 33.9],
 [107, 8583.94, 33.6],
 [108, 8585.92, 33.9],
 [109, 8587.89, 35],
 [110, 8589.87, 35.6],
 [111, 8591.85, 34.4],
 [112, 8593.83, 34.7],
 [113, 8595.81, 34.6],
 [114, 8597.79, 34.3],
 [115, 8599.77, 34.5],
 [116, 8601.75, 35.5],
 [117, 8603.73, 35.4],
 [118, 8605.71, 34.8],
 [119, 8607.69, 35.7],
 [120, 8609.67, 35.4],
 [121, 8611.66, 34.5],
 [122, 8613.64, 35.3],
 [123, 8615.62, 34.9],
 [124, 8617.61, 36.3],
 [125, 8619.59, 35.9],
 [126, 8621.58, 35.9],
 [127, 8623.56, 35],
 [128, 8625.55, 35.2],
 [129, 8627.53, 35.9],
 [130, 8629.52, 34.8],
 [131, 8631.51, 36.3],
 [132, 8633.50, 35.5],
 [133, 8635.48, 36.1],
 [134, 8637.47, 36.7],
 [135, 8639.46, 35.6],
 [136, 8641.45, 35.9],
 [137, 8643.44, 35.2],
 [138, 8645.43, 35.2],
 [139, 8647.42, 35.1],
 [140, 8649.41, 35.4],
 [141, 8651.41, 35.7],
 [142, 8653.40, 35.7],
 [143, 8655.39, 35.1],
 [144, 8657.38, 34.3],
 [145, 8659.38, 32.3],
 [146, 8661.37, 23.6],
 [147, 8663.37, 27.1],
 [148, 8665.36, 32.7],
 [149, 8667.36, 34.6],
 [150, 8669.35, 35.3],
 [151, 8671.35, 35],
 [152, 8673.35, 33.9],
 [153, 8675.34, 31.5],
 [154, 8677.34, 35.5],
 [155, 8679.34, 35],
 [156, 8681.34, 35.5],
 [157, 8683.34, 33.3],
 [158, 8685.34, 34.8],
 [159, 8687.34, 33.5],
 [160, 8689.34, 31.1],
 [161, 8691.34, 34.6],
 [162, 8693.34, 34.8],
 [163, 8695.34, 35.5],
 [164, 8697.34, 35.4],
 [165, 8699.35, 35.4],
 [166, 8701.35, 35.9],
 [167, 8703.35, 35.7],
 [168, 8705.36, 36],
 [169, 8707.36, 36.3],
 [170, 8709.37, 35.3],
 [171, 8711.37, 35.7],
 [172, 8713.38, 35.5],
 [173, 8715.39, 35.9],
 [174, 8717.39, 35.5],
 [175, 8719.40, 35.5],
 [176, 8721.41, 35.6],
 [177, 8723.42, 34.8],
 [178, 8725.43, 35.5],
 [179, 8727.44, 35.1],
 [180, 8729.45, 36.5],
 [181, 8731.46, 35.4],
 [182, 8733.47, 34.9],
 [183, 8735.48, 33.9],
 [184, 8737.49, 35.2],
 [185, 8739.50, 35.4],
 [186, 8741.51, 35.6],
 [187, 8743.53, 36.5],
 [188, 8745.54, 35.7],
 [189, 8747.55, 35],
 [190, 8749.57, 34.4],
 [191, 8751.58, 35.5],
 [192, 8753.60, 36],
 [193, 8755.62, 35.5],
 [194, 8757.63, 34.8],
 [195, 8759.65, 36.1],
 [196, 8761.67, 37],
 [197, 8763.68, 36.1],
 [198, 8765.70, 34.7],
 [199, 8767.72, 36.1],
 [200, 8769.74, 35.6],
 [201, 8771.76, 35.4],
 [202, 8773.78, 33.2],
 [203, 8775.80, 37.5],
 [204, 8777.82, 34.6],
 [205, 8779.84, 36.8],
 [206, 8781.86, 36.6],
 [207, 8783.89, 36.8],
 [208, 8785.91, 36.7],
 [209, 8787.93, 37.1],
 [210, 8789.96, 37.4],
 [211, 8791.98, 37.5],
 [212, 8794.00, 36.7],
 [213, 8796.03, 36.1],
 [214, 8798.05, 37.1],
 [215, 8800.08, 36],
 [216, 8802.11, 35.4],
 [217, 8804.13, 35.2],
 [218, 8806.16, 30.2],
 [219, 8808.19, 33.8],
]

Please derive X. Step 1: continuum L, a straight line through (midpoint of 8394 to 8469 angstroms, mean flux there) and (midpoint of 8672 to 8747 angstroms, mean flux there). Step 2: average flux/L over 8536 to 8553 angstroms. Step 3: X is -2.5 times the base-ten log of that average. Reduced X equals 0.14 mag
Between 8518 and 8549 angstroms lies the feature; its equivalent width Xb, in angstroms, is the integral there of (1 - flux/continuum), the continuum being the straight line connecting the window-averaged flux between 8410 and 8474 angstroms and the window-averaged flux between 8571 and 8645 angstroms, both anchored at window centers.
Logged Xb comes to 2.3 angstroms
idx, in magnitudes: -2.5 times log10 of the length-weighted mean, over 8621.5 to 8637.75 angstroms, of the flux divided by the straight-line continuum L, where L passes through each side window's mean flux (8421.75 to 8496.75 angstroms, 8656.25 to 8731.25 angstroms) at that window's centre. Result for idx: -0.04 mag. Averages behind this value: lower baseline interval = 34.1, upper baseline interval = 34.3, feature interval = 35.7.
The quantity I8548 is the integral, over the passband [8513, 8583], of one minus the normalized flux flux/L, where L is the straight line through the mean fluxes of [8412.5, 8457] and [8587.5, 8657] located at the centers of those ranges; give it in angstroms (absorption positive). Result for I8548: 3.16 angstroms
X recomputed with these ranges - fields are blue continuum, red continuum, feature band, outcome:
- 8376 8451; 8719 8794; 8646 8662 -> 0.06 mag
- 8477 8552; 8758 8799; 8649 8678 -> 0.06 mag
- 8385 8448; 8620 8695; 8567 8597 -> -0.01 mag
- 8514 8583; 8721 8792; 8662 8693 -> 0.04 mag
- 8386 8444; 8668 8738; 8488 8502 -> 0.07 mag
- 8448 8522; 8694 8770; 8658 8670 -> 0.14 mag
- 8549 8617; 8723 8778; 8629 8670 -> 0.03 mag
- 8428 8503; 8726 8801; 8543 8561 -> 0.04 mag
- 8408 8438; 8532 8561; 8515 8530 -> -0.04 mag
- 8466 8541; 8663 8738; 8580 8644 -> -0.03 mag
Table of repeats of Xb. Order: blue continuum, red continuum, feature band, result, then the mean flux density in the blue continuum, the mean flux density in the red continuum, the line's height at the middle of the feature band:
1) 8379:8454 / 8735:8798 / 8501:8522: 0.8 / 34.7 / 35.9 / 35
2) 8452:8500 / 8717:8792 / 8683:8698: 0.5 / 33.8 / 35.7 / 35.3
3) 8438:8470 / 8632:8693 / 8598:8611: -0.4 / 34.5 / 34.1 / 34.2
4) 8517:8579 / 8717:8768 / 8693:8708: -0.3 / 33.4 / 35.5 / 35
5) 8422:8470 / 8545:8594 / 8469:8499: 0.4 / 34.1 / 34.5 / 34.2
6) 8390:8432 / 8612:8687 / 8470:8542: 3.3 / 35.4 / 34.5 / 35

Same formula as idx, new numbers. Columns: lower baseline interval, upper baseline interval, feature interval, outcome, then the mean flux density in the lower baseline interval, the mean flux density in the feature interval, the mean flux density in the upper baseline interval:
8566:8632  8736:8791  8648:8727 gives 0.033 mag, 35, 34.4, 35.8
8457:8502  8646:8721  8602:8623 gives -0.041 mag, 33.7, 35.4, 34.3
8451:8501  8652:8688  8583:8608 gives -0.040 mag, 33.8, 34.7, 33.3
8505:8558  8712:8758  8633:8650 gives -0.044 mag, 32.9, 35.7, 35.4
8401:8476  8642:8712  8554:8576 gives -0.011 mag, 34.5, 34.7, 34.2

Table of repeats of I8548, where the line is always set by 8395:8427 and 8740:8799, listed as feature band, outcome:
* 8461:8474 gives 0.6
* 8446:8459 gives 0.3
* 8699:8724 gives 0.2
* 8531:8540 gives 0.6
